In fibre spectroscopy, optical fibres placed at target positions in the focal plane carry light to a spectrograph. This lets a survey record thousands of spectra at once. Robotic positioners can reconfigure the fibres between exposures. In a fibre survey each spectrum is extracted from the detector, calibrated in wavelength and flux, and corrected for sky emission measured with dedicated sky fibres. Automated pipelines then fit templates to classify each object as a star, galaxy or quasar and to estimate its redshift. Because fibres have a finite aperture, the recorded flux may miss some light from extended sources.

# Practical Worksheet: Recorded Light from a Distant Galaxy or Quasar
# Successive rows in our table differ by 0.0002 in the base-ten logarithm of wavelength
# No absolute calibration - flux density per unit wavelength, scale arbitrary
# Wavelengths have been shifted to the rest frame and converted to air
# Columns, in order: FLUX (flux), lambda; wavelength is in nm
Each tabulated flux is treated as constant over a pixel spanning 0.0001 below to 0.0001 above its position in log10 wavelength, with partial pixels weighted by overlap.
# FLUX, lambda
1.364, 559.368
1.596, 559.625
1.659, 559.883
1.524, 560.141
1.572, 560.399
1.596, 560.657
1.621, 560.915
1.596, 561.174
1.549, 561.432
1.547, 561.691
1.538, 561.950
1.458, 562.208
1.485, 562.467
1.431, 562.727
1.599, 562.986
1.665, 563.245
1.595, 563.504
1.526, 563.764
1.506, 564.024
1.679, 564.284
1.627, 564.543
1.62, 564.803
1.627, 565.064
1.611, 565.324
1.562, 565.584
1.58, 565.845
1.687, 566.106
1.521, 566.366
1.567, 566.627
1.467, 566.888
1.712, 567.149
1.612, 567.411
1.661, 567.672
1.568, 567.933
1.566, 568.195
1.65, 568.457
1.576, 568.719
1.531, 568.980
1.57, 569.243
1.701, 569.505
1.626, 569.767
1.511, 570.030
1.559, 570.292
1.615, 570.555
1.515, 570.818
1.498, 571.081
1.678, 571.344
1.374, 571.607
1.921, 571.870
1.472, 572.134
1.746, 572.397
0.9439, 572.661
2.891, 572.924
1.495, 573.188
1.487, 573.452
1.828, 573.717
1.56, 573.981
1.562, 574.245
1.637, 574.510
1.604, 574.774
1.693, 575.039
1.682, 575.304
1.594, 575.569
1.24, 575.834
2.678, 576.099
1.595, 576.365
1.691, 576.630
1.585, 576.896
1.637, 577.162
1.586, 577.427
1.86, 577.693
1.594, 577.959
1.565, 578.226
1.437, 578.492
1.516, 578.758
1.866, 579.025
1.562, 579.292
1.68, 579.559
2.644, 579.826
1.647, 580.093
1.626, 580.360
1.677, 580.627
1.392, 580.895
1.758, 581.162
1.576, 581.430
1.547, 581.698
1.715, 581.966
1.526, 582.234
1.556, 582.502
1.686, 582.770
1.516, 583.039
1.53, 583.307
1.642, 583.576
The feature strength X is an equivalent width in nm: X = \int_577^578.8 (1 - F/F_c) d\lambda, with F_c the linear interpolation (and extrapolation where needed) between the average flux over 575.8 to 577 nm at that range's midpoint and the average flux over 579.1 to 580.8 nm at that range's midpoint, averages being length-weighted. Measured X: 0.198 nm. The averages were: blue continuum 1.8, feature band 1.6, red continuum 1.8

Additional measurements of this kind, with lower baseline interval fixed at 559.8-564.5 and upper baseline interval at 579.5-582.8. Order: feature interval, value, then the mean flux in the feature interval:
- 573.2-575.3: 0.03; 1.62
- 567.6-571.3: 0.07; 1.58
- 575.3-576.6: -0.08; 1.76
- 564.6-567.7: -0.02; 1.6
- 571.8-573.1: -0.11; 1.78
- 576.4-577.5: 0.03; 1.63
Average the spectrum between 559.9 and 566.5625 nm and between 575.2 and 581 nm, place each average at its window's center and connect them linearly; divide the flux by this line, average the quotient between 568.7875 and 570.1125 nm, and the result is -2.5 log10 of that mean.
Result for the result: 0.02 mag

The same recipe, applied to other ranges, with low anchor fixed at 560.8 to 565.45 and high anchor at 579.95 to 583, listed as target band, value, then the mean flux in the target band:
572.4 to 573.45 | -0.10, 1.74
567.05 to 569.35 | -0.01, 1.6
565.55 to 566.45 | -0.01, 1.59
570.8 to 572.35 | 0.00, 1.59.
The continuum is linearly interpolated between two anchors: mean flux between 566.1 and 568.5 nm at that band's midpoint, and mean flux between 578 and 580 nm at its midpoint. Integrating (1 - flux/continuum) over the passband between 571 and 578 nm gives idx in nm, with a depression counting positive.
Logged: 0.050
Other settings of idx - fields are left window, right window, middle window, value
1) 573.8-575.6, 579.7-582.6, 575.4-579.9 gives -0.148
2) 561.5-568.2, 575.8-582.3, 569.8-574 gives 0.010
